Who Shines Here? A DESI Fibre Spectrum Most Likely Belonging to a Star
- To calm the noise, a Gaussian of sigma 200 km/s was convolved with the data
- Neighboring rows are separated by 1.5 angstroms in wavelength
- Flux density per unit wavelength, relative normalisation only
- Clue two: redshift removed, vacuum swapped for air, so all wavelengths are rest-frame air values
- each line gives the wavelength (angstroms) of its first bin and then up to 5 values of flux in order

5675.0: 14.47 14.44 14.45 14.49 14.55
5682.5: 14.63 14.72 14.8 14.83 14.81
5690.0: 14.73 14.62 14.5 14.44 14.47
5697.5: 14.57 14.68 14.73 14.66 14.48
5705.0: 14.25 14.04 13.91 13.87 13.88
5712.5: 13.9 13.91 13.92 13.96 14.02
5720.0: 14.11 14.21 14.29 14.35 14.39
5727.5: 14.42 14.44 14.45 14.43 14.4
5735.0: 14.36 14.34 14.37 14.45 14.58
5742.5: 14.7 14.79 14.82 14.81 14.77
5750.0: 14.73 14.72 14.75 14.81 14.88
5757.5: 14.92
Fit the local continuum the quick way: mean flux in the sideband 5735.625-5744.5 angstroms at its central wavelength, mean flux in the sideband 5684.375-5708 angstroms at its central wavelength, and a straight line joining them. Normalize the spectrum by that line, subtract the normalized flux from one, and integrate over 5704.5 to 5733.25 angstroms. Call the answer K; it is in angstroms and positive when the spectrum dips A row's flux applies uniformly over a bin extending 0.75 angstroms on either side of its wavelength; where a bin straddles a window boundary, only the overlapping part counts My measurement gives 0.8 angstroms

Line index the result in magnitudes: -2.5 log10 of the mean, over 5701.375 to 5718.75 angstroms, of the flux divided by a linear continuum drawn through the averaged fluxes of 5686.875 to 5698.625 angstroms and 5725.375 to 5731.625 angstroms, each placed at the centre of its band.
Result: 0.03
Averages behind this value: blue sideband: 14.6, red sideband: 14.4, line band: 14.1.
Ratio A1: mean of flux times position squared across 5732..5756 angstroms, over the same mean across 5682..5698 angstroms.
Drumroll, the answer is 1.0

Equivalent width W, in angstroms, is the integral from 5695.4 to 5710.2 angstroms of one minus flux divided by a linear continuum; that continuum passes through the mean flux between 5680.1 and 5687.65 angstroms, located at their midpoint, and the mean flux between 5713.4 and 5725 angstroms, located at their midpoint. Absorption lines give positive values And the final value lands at 0.0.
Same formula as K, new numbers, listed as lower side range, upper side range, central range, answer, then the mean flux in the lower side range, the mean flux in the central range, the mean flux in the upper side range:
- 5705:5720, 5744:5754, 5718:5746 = 0.0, 14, 14.4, 14.8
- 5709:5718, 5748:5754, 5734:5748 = -0.1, 13.9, 14.6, 14.7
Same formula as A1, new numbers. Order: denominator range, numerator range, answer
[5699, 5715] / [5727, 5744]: 1.03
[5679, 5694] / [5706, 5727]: 0.97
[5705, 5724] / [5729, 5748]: 1.05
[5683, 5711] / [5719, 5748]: 1.01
